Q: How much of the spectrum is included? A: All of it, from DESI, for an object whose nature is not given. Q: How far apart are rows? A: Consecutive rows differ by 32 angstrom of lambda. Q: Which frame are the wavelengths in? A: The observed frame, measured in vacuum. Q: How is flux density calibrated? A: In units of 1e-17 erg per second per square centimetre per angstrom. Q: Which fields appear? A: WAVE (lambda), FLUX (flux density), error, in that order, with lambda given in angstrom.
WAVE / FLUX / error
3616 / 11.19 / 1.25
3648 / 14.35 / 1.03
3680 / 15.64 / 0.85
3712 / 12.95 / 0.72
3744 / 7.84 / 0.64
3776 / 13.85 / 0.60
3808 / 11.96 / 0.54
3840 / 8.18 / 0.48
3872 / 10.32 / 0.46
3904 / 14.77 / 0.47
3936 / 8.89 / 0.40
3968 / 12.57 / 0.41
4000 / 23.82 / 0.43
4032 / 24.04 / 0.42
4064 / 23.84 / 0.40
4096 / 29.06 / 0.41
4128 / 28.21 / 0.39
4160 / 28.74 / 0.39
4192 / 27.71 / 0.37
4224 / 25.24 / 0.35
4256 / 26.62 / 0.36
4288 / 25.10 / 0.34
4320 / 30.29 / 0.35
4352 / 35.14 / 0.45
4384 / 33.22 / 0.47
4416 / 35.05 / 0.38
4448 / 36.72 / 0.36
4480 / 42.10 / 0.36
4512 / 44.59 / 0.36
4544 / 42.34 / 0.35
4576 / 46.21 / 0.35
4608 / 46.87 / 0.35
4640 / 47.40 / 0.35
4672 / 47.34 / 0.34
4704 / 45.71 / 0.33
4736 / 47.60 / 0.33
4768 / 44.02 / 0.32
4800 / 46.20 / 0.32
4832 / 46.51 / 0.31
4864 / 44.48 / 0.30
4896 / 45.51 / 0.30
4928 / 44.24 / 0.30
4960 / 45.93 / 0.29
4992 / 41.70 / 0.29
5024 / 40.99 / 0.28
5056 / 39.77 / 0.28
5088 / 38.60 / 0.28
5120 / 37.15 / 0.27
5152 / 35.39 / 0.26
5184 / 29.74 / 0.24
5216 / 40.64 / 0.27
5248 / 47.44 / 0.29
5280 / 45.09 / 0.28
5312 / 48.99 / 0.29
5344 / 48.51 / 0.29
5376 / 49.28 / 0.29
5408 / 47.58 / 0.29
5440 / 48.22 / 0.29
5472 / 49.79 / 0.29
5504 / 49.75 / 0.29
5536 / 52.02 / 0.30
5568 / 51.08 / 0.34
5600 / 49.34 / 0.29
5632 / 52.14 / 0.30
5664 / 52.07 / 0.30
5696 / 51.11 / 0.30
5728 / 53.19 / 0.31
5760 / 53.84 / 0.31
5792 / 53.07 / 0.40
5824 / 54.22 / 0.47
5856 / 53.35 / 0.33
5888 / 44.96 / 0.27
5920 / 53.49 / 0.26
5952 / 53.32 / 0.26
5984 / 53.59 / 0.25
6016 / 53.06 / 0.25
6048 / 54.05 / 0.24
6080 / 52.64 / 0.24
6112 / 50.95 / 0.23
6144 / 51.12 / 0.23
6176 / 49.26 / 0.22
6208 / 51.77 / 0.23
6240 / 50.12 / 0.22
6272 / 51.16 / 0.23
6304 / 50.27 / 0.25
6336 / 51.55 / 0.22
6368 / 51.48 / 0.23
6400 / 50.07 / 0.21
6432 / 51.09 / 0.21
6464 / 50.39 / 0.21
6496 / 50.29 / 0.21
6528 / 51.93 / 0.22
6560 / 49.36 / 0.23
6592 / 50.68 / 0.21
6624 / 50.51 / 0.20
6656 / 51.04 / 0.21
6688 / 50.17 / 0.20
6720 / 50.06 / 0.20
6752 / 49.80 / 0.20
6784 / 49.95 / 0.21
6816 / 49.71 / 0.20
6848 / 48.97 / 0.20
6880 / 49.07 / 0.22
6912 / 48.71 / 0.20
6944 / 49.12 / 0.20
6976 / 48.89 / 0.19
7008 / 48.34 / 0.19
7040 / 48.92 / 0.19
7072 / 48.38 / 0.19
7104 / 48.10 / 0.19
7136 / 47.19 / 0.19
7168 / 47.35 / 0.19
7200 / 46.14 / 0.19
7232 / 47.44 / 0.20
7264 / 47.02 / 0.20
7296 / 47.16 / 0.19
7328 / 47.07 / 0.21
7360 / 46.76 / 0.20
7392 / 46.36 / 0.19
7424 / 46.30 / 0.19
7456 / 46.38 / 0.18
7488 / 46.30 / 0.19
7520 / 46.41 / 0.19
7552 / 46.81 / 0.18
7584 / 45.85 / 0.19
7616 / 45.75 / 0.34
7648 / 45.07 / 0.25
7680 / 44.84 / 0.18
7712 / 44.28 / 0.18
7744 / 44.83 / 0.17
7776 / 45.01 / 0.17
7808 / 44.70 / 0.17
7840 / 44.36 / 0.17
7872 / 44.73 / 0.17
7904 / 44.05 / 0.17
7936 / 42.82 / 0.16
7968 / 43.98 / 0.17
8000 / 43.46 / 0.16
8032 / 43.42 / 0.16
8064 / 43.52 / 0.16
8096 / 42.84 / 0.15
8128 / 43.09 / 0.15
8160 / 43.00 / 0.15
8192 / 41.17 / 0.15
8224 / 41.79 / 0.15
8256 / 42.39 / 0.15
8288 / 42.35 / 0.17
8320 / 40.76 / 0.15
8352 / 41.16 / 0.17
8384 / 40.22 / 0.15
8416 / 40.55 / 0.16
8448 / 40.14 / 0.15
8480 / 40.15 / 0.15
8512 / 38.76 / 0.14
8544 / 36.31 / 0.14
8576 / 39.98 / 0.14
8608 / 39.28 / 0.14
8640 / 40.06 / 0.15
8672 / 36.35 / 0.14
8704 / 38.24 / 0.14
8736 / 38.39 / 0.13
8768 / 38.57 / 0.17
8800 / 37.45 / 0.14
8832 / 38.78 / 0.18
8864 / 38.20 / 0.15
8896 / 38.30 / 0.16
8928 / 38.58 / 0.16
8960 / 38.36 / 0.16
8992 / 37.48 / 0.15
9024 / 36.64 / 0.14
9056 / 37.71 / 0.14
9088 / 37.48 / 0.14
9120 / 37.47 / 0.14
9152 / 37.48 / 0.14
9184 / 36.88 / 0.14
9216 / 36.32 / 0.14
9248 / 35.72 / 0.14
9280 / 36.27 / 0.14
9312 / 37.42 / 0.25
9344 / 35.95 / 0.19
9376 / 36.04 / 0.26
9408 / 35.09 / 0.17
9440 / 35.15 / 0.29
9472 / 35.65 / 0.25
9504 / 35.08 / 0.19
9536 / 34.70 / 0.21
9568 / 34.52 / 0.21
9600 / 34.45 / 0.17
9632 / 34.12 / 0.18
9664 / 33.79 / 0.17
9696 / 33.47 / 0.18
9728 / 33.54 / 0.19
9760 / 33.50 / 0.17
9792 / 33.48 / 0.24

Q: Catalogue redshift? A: 0.000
